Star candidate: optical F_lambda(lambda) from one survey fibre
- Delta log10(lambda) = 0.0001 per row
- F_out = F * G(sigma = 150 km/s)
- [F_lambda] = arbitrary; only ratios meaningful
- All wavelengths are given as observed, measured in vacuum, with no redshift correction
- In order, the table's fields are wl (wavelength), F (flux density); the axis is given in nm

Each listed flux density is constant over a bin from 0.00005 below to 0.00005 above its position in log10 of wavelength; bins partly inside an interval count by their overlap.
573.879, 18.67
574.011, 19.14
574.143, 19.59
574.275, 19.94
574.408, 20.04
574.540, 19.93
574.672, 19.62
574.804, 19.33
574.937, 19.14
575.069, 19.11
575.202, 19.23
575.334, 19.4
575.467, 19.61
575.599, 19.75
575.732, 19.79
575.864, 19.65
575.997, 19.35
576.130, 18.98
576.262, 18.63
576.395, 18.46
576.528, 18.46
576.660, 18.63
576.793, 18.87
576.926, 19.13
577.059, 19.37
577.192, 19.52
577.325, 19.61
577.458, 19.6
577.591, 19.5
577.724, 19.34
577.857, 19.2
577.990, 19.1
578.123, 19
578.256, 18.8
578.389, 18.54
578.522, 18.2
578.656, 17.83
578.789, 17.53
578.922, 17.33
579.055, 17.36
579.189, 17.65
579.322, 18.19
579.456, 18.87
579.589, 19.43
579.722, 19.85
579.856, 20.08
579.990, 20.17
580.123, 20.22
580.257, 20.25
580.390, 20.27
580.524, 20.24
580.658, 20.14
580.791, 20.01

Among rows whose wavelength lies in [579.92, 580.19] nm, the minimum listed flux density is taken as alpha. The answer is 20.17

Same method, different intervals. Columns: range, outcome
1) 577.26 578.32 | 18.8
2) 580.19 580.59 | 20.24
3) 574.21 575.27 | 19.11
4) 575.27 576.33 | 18.63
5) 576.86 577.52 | 19.13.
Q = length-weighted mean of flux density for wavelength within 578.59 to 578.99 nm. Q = 17.6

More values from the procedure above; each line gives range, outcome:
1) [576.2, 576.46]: 18.5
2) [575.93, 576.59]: 18.8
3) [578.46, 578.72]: 18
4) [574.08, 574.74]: 19.8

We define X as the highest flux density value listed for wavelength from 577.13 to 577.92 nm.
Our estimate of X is 19.61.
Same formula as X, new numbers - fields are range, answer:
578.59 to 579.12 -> 17.83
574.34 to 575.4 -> 20.04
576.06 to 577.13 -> 19.37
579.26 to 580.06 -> 20.17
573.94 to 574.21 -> 19.59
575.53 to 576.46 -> 19.79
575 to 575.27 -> 19.23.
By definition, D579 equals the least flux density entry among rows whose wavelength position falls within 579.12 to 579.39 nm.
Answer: 17.65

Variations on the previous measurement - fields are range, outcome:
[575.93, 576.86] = 18.46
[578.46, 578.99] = 17.33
